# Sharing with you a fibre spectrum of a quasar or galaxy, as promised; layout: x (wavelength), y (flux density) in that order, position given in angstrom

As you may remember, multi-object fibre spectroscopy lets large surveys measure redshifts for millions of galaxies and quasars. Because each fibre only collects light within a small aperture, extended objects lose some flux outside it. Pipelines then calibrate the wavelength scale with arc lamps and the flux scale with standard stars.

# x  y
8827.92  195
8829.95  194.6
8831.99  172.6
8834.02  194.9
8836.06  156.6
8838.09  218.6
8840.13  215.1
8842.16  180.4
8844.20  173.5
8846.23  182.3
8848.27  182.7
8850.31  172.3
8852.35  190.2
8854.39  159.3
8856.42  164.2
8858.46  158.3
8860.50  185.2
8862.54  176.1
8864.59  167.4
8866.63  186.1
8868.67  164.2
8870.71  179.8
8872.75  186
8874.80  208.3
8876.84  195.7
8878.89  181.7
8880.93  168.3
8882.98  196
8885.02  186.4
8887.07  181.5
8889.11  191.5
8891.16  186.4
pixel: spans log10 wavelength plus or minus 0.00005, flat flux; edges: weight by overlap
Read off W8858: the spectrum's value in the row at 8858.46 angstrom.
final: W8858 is 158.3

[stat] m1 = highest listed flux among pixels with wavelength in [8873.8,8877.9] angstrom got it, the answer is 208.3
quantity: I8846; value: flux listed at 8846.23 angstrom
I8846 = 182.3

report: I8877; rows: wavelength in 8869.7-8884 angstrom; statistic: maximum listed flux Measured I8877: 208.3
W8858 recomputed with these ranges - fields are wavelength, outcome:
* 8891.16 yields 186.4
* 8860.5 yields 185.2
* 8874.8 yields 208.3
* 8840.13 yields 215.1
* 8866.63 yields 186.1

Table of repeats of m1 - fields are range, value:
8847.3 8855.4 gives 190.2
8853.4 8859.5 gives 164.2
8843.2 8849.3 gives 182.7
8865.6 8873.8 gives 186.1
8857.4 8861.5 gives 185.2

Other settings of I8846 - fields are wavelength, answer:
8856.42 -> 164.2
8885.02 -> 186.4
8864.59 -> 167.4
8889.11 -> 191.5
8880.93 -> 168.3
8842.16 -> 180.4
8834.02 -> 194.9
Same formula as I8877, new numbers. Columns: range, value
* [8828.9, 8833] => 194.6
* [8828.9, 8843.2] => 218.6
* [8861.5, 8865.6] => 176.1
